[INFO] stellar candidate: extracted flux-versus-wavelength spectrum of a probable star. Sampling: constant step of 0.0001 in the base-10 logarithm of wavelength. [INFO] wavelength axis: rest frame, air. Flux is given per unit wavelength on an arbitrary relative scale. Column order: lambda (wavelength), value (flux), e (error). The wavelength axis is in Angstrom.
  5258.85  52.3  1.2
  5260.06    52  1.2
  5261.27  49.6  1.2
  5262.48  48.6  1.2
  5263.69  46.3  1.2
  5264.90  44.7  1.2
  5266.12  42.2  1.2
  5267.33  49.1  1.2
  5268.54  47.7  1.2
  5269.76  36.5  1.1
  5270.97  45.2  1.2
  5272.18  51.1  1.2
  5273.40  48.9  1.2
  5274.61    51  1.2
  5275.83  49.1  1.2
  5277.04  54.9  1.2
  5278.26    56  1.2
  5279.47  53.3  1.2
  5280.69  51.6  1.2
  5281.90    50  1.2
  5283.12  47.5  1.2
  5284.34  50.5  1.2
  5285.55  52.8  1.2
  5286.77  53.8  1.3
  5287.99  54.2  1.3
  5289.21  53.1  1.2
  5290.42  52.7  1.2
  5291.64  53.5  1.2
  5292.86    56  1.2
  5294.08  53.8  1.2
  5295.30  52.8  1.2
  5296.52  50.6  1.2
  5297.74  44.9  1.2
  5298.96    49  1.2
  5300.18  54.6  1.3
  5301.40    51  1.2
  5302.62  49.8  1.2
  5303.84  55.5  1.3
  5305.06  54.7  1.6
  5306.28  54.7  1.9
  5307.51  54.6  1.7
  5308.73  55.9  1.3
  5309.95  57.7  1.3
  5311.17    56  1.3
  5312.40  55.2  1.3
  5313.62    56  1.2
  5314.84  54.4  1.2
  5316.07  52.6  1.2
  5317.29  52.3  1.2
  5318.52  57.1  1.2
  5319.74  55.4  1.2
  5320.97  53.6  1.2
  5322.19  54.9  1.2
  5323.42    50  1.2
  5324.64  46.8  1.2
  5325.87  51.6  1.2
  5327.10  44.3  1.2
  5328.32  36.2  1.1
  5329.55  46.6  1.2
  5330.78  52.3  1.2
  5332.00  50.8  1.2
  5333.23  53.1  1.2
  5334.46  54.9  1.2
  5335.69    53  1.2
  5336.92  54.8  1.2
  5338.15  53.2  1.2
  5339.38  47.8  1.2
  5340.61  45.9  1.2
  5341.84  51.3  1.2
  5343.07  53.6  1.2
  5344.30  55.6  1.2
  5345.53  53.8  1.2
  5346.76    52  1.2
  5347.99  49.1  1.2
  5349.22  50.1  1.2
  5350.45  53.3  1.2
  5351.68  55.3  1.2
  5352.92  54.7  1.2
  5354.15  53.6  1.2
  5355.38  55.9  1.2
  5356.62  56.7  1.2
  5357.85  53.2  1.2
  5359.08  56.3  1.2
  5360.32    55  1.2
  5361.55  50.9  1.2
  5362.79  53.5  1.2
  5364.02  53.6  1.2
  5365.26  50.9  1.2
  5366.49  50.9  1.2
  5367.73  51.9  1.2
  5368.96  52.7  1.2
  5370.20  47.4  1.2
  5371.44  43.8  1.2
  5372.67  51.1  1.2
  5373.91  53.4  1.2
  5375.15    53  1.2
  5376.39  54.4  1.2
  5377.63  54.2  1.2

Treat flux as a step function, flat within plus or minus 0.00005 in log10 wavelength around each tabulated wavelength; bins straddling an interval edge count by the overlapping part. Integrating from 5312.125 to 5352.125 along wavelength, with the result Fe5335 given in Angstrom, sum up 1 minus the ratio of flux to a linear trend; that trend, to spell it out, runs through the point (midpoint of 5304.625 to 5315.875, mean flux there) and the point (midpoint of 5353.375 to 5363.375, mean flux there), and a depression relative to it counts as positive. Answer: 2.4 Angstrom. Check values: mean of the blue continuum 55.3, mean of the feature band 51.7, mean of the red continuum 54.4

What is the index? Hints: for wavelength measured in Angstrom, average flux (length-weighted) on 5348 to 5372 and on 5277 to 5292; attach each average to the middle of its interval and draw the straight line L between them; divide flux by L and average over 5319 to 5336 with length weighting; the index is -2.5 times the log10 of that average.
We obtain 0.05 mag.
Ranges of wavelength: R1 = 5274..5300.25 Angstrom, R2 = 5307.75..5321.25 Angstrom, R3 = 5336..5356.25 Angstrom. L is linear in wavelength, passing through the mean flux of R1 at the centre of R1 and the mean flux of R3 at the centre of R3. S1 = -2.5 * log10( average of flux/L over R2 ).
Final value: -0.06 mag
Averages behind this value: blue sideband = 52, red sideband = 52.6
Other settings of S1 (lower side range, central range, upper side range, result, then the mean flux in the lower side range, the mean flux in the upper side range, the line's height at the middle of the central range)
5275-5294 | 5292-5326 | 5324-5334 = -0.07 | 52.6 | 47.8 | 50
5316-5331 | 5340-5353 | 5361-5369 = -0.02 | 50.1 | 52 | 51.2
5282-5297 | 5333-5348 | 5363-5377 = -0.01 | 52.5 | 51.3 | 51.7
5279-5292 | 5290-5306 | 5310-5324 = 0.02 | 52.1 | 54.4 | 53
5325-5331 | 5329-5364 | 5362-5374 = -0.10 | 45.8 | 50.8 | 48.1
